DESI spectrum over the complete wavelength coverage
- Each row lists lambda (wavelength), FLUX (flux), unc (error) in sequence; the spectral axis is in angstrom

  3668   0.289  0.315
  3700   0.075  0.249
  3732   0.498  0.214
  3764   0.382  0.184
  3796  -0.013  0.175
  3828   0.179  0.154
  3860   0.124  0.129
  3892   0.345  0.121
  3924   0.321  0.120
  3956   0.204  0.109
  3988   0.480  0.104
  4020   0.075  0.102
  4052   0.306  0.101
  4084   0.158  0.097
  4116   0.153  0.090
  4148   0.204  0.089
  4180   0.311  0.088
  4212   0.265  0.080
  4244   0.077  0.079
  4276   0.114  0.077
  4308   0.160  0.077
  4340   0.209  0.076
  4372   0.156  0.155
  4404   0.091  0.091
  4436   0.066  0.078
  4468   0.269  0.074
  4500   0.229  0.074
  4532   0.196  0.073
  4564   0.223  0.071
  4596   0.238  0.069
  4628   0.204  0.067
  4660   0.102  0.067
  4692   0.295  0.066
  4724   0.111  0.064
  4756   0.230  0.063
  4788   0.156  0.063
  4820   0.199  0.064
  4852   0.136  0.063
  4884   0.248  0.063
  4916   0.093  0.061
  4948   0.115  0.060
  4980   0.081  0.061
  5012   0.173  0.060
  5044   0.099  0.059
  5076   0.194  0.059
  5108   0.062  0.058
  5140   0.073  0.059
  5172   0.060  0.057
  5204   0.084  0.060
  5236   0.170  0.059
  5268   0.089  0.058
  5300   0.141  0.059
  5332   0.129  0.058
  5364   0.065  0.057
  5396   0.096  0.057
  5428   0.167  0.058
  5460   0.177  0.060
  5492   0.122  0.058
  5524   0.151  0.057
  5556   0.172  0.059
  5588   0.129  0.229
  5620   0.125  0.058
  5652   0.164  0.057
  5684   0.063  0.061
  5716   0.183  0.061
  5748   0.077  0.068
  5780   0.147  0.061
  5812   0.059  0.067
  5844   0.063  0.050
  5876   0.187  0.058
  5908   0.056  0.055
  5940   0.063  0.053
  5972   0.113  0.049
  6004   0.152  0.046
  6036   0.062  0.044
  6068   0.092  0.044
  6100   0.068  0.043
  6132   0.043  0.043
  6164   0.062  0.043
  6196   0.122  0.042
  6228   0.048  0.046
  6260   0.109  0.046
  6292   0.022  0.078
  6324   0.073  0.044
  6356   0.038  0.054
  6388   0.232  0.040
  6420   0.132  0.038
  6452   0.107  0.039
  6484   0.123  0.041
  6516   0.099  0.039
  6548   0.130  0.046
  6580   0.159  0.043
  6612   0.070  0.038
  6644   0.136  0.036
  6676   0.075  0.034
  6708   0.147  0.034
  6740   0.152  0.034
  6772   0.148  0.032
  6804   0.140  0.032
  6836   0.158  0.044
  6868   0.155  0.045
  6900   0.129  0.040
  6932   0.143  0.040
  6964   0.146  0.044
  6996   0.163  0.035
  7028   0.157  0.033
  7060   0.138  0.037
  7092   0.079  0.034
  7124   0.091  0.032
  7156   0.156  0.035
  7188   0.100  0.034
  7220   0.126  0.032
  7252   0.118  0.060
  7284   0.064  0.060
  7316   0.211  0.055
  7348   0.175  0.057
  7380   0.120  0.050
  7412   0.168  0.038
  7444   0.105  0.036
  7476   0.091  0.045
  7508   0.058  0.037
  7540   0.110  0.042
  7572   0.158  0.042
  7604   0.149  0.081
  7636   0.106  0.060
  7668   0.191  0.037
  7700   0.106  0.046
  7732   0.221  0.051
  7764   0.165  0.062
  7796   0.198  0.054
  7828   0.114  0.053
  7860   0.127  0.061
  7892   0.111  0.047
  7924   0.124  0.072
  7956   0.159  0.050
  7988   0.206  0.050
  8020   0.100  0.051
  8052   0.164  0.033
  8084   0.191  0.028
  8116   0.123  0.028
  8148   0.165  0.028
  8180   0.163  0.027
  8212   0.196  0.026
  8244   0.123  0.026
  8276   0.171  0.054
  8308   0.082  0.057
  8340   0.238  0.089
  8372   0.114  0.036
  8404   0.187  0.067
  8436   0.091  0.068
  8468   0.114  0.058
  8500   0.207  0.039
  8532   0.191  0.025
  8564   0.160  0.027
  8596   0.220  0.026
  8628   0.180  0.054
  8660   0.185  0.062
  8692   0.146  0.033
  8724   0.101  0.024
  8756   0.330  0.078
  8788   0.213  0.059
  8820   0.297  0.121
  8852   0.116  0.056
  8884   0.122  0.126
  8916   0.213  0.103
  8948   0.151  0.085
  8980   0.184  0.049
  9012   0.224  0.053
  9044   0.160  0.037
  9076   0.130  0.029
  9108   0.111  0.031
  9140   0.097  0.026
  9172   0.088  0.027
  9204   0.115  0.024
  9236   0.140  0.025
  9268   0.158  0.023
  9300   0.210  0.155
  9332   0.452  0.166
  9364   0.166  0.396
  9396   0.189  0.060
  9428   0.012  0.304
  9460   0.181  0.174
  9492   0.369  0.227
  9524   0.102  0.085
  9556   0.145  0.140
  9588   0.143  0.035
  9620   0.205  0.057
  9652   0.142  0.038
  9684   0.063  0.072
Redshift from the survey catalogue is 0.717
